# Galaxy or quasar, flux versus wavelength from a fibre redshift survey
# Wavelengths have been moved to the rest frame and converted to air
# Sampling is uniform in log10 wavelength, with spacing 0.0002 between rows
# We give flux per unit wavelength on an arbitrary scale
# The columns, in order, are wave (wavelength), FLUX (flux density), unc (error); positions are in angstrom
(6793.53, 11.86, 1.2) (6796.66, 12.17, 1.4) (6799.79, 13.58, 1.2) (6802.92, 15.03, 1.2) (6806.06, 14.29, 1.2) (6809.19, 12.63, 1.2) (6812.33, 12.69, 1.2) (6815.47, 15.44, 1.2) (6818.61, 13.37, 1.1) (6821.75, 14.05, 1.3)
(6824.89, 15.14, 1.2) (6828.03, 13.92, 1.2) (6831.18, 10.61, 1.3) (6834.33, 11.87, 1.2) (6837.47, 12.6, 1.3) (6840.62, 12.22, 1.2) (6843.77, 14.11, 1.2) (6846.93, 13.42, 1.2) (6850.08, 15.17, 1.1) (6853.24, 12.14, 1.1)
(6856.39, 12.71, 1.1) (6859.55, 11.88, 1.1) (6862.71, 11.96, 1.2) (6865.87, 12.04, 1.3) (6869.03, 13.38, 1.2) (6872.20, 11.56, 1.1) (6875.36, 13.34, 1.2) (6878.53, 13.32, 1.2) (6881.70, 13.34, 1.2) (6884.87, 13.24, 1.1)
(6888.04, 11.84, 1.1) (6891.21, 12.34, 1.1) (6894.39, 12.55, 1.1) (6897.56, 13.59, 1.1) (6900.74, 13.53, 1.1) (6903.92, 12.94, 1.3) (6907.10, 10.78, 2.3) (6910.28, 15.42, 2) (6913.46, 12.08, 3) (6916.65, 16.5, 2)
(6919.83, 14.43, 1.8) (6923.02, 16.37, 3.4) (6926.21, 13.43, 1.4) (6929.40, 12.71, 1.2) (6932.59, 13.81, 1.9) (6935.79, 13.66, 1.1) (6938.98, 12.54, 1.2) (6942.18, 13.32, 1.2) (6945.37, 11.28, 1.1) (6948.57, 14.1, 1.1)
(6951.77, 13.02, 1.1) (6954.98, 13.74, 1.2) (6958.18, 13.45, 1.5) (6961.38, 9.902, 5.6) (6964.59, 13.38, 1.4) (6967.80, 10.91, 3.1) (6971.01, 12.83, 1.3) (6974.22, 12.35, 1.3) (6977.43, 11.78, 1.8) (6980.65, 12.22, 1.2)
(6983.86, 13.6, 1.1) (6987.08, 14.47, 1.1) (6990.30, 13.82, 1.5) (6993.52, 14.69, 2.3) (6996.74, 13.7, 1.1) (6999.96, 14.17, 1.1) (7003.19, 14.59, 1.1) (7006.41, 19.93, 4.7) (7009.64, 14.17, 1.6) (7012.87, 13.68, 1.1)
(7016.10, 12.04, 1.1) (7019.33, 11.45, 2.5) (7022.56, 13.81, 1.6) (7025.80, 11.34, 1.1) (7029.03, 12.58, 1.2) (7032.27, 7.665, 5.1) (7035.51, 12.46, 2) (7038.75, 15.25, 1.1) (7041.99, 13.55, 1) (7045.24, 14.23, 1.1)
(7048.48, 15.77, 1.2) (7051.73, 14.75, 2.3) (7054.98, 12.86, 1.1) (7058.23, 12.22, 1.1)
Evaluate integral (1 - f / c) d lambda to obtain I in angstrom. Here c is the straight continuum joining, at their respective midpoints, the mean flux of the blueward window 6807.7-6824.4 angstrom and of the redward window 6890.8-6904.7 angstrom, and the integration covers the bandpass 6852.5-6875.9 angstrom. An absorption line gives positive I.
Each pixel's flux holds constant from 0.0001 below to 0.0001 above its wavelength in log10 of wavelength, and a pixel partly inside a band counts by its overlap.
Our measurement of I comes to 1.7 angstrom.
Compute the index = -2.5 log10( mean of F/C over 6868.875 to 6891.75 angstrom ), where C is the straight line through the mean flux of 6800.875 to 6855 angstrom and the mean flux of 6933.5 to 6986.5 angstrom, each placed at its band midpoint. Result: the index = 0.03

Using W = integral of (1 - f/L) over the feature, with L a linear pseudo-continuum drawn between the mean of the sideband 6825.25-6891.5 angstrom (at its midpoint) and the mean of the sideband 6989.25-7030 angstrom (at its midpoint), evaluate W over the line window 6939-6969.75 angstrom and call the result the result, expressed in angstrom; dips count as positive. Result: 2.0 angstrom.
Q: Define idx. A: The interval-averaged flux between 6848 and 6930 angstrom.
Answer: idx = 13.2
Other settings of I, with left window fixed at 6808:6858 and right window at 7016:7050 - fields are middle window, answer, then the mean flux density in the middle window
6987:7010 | -3.88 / 15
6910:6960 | -2.58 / 13.7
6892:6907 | 0.25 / 12.9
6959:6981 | 1.66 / 11.9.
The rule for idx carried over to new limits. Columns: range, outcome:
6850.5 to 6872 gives 12.5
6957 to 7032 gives 13.2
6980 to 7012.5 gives 14.6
